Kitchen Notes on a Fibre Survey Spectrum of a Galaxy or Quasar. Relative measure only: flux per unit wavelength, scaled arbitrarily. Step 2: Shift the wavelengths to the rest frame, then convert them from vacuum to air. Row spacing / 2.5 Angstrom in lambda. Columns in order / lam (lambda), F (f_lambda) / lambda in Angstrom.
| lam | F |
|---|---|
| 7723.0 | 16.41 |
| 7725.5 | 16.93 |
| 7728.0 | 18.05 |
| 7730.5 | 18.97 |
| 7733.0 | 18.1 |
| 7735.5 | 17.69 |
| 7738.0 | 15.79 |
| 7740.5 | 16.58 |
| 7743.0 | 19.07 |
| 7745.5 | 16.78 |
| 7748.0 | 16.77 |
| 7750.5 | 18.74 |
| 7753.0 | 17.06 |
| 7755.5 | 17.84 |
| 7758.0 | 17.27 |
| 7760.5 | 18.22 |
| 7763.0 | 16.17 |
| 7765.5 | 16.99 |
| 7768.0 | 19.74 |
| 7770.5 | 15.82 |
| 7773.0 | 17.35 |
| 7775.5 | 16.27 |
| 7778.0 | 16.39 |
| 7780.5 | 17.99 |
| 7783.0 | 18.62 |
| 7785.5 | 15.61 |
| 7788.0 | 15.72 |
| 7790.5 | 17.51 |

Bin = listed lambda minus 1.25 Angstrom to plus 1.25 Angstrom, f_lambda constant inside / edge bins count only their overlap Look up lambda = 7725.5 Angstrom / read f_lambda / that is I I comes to 16.93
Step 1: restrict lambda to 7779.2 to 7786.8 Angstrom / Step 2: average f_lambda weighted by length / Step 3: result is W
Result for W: 17.4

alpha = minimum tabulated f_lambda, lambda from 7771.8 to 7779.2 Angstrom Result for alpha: 16.27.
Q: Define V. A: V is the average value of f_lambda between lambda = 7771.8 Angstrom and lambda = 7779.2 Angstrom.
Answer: 16.7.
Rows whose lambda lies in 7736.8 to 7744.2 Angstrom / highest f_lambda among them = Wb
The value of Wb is 19.07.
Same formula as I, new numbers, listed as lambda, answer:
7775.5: 16.27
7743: 19.07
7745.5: 16.78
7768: 19.74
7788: 15.72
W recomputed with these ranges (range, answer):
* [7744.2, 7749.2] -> 16.8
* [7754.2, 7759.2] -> 17.6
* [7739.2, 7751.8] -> 17.6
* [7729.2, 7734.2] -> 18.5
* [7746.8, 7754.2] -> 17.5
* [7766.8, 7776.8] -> 17.3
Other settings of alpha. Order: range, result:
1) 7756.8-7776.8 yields 15.82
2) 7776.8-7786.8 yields 15.61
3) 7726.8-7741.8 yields 15.79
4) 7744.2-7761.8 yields 16.77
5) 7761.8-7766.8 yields 16.17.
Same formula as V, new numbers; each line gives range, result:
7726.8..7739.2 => 17.7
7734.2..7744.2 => 17.3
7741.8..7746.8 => 17.9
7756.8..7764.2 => 17.2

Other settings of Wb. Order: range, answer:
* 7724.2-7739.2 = 18.97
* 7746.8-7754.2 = 18.74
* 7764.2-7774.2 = 19.74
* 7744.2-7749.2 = 16.78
